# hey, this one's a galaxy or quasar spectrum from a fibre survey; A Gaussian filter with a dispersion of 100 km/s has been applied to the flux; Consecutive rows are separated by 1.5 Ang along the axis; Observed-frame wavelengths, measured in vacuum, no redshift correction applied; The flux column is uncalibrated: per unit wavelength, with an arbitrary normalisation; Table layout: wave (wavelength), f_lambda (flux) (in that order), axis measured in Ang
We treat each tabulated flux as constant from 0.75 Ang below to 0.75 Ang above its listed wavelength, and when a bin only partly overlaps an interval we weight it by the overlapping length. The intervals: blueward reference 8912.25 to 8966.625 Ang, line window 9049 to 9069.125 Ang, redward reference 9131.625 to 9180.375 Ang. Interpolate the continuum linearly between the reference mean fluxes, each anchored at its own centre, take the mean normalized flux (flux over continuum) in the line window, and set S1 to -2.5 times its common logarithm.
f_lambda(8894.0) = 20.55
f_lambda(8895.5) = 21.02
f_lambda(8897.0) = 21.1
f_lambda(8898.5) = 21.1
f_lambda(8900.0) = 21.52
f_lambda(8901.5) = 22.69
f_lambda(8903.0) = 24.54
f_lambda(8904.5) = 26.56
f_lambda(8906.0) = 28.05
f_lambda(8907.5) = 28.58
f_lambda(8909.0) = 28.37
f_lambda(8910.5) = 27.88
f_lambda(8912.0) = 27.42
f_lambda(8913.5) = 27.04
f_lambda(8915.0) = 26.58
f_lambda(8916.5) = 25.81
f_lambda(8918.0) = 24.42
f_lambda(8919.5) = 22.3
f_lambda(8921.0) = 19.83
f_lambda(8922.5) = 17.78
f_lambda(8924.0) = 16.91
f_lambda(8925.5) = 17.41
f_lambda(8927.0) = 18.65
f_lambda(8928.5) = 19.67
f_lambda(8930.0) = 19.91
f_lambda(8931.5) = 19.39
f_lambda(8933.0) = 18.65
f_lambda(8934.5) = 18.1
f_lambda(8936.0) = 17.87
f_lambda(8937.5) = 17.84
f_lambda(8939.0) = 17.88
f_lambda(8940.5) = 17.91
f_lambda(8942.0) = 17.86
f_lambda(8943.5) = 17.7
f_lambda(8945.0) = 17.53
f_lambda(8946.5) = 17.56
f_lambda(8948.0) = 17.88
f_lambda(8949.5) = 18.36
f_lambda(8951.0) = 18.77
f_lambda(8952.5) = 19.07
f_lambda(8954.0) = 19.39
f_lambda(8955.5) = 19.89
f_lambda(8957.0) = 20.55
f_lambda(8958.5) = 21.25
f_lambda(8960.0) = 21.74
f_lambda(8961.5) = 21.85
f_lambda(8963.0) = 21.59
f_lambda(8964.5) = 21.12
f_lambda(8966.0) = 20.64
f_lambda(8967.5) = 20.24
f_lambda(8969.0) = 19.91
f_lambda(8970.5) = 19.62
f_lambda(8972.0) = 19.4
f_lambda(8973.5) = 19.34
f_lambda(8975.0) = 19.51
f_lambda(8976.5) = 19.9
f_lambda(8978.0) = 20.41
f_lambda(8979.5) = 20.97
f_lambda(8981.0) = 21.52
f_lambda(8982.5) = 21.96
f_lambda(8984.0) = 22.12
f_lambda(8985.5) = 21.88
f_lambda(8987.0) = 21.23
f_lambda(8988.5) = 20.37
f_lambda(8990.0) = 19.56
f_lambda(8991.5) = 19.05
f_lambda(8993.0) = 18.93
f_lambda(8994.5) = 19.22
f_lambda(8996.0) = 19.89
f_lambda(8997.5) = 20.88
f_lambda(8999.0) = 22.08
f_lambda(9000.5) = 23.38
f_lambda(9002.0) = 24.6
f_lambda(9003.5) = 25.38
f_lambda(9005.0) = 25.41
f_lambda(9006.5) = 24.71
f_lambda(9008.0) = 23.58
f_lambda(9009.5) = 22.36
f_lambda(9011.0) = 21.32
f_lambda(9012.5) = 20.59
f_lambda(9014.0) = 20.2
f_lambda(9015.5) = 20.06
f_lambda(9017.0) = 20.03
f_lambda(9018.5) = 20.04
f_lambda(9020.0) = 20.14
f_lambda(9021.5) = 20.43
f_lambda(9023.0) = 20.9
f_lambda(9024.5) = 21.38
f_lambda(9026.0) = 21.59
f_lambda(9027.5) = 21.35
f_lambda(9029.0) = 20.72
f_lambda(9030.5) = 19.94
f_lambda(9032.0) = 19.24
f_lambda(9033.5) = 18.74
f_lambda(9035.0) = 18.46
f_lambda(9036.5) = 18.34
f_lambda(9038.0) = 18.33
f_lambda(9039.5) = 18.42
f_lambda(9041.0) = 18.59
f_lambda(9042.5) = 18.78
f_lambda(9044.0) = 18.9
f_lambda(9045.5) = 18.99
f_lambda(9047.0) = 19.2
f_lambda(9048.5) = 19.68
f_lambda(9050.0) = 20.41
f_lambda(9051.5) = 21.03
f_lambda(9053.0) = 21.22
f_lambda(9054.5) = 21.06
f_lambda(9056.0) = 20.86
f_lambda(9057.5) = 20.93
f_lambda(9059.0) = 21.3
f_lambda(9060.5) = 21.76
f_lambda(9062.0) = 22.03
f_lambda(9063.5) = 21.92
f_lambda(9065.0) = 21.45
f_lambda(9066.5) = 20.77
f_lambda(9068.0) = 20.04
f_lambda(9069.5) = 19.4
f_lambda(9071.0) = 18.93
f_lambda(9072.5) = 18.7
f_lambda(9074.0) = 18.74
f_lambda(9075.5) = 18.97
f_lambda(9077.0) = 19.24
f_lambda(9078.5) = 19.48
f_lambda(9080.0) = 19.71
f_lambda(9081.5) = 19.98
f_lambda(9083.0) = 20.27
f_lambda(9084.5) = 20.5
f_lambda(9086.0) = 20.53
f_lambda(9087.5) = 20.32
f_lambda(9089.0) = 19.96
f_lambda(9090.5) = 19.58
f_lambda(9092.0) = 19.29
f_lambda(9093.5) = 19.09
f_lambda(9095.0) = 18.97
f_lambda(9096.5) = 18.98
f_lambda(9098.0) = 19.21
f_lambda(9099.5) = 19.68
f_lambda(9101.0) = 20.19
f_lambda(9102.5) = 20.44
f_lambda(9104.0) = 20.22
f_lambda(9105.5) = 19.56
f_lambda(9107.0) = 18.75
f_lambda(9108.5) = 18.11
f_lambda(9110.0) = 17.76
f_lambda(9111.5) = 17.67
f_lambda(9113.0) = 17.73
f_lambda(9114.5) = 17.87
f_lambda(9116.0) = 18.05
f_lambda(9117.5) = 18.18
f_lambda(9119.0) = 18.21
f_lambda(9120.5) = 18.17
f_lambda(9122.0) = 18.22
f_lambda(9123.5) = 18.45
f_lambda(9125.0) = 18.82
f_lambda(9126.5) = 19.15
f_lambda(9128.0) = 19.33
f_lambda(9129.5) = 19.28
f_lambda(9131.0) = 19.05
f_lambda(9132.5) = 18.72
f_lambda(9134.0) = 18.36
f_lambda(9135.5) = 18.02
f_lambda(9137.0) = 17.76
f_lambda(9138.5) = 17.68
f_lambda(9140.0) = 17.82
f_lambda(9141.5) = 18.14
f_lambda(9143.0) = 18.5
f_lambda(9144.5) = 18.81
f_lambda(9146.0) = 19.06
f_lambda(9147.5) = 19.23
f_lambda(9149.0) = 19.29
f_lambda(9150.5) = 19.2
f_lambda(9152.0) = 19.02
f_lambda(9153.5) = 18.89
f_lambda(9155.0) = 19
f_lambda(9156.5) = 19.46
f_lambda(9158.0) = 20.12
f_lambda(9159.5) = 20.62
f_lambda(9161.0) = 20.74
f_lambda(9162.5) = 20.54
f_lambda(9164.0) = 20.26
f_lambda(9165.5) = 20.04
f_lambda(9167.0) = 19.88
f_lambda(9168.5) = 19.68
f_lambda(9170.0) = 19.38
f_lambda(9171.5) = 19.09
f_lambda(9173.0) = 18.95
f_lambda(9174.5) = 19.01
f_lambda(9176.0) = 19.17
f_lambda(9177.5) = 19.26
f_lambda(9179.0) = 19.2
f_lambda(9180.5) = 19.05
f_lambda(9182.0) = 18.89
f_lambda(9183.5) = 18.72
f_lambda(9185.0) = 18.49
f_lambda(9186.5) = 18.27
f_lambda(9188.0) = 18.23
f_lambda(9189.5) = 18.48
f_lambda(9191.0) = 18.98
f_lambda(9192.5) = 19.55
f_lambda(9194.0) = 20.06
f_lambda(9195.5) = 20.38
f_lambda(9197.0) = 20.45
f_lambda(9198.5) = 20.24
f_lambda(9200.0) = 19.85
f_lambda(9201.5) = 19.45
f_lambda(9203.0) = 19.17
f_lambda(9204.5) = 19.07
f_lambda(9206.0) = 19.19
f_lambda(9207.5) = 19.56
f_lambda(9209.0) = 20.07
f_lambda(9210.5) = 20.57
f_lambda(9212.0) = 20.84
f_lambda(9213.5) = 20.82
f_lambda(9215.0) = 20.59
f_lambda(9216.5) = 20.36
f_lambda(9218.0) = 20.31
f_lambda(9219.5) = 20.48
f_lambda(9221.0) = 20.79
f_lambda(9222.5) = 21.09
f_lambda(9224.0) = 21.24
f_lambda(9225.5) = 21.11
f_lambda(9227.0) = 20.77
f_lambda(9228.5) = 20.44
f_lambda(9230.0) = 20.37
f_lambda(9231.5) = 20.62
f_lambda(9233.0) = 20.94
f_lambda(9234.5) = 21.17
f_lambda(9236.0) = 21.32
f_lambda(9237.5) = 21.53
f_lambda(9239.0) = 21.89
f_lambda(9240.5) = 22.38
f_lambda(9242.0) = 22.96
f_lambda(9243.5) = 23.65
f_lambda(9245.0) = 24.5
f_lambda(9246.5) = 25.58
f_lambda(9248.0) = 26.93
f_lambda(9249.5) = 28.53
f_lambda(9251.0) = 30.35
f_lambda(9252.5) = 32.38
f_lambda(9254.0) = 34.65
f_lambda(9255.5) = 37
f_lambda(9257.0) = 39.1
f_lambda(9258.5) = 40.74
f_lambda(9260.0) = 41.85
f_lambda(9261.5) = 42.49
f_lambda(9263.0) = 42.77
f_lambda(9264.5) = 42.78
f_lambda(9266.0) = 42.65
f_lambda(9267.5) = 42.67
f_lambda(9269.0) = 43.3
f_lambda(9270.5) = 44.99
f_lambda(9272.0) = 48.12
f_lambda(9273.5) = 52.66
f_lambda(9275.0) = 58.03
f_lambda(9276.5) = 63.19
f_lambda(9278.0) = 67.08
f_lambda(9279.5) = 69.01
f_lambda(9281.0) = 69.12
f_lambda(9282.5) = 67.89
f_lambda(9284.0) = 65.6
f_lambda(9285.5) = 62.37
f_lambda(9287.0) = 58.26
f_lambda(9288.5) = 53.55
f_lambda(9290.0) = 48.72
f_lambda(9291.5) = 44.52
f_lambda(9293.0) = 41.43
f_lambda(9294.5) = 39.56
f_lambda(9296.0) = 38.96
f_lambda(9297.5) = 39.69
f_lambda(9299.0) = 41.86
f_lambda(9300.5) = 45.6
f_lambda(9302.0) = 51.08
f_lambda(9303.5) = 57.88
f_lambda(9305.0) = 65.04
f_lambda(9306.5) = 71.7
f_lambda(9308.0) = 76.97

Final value -0.084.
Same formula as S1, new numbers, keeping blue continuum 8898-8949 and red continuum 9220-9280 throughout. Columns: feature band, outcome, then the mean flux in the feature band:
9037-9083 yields 0.31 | 20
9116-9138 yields 0.49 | 18.5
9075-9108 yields 0.38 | 19.7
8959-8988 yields 0.13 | 20.8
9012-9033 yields 0.23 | 20.5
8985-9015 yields 0.12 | 21.7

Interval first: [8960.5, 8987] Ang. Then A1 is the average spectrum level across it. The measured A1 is 20.7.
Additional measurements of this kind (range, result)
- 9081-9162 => 19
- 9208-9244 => 21.1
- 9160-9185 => 19.5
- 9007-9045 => 20.1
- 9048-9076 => 20.5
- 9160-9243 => 20.1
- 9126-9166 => 19.1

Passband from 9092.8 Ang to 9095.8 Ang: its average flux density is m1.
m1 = 19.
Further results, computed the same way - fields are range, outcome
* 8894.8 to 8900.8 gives 21.2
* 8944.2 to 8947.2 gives 17.5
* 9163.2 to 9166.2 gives 20.2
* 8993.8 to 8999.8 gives 20.6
